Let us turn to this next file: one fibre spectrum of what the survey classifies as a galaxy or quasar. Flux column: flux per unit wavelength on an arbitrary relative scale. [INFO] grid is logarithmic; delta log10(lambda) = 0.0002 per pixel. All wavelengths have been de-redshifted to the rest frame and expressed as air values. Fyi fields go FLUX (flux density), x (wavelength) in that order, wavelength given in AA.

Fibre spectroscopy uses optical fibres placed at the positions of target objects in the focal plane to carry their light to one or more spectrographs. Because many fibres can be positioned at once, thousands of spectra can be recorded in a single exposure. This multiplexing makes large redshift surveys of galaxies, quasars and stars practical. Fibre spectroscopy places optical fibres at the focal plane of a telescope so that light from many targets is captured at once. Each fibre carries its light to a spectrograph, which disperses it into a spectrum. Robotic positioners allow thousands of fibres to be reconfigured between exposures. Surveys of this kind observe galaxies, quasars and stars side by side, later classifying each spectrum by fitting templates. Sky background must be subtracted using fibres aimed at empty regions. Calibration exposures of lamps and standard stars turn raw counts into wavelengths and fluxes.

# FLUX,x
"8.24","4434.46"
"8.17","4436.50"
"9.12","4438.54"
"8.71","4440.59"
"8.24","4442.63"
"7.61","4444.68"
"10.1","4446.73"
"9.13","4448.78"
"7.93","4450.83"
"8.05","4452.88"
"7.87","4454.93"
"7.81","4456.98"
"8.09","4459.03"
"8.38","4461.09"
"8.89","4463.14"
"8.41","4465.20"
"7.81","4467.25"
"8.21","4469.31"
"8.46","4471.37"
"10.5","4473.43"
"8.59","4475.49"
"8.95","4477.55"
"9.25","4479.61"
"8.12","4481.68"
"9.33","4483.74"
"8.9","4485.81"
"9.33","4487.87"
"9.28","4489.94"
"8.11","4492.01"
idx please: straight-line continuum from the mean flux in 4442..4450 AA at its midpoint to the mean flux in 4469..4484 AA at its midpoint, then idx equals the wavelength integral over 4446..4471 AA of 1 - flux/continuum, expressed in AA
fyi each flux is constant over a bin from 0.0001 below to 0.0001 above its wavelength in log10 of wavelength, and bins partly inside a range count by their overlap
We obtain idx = 1.3 AA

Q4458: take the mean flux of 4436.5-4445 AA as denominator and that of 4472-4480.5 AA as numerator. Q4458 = 1.1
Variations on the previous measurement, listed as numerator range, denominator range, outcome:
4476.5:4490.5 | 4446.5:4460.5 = 1.08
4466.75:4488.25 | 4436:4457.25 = 1.05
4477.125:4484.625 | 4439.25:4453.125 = 1.04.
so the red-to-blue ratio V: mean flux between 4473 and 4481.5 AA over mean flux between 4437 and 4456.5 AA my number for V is 1.07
